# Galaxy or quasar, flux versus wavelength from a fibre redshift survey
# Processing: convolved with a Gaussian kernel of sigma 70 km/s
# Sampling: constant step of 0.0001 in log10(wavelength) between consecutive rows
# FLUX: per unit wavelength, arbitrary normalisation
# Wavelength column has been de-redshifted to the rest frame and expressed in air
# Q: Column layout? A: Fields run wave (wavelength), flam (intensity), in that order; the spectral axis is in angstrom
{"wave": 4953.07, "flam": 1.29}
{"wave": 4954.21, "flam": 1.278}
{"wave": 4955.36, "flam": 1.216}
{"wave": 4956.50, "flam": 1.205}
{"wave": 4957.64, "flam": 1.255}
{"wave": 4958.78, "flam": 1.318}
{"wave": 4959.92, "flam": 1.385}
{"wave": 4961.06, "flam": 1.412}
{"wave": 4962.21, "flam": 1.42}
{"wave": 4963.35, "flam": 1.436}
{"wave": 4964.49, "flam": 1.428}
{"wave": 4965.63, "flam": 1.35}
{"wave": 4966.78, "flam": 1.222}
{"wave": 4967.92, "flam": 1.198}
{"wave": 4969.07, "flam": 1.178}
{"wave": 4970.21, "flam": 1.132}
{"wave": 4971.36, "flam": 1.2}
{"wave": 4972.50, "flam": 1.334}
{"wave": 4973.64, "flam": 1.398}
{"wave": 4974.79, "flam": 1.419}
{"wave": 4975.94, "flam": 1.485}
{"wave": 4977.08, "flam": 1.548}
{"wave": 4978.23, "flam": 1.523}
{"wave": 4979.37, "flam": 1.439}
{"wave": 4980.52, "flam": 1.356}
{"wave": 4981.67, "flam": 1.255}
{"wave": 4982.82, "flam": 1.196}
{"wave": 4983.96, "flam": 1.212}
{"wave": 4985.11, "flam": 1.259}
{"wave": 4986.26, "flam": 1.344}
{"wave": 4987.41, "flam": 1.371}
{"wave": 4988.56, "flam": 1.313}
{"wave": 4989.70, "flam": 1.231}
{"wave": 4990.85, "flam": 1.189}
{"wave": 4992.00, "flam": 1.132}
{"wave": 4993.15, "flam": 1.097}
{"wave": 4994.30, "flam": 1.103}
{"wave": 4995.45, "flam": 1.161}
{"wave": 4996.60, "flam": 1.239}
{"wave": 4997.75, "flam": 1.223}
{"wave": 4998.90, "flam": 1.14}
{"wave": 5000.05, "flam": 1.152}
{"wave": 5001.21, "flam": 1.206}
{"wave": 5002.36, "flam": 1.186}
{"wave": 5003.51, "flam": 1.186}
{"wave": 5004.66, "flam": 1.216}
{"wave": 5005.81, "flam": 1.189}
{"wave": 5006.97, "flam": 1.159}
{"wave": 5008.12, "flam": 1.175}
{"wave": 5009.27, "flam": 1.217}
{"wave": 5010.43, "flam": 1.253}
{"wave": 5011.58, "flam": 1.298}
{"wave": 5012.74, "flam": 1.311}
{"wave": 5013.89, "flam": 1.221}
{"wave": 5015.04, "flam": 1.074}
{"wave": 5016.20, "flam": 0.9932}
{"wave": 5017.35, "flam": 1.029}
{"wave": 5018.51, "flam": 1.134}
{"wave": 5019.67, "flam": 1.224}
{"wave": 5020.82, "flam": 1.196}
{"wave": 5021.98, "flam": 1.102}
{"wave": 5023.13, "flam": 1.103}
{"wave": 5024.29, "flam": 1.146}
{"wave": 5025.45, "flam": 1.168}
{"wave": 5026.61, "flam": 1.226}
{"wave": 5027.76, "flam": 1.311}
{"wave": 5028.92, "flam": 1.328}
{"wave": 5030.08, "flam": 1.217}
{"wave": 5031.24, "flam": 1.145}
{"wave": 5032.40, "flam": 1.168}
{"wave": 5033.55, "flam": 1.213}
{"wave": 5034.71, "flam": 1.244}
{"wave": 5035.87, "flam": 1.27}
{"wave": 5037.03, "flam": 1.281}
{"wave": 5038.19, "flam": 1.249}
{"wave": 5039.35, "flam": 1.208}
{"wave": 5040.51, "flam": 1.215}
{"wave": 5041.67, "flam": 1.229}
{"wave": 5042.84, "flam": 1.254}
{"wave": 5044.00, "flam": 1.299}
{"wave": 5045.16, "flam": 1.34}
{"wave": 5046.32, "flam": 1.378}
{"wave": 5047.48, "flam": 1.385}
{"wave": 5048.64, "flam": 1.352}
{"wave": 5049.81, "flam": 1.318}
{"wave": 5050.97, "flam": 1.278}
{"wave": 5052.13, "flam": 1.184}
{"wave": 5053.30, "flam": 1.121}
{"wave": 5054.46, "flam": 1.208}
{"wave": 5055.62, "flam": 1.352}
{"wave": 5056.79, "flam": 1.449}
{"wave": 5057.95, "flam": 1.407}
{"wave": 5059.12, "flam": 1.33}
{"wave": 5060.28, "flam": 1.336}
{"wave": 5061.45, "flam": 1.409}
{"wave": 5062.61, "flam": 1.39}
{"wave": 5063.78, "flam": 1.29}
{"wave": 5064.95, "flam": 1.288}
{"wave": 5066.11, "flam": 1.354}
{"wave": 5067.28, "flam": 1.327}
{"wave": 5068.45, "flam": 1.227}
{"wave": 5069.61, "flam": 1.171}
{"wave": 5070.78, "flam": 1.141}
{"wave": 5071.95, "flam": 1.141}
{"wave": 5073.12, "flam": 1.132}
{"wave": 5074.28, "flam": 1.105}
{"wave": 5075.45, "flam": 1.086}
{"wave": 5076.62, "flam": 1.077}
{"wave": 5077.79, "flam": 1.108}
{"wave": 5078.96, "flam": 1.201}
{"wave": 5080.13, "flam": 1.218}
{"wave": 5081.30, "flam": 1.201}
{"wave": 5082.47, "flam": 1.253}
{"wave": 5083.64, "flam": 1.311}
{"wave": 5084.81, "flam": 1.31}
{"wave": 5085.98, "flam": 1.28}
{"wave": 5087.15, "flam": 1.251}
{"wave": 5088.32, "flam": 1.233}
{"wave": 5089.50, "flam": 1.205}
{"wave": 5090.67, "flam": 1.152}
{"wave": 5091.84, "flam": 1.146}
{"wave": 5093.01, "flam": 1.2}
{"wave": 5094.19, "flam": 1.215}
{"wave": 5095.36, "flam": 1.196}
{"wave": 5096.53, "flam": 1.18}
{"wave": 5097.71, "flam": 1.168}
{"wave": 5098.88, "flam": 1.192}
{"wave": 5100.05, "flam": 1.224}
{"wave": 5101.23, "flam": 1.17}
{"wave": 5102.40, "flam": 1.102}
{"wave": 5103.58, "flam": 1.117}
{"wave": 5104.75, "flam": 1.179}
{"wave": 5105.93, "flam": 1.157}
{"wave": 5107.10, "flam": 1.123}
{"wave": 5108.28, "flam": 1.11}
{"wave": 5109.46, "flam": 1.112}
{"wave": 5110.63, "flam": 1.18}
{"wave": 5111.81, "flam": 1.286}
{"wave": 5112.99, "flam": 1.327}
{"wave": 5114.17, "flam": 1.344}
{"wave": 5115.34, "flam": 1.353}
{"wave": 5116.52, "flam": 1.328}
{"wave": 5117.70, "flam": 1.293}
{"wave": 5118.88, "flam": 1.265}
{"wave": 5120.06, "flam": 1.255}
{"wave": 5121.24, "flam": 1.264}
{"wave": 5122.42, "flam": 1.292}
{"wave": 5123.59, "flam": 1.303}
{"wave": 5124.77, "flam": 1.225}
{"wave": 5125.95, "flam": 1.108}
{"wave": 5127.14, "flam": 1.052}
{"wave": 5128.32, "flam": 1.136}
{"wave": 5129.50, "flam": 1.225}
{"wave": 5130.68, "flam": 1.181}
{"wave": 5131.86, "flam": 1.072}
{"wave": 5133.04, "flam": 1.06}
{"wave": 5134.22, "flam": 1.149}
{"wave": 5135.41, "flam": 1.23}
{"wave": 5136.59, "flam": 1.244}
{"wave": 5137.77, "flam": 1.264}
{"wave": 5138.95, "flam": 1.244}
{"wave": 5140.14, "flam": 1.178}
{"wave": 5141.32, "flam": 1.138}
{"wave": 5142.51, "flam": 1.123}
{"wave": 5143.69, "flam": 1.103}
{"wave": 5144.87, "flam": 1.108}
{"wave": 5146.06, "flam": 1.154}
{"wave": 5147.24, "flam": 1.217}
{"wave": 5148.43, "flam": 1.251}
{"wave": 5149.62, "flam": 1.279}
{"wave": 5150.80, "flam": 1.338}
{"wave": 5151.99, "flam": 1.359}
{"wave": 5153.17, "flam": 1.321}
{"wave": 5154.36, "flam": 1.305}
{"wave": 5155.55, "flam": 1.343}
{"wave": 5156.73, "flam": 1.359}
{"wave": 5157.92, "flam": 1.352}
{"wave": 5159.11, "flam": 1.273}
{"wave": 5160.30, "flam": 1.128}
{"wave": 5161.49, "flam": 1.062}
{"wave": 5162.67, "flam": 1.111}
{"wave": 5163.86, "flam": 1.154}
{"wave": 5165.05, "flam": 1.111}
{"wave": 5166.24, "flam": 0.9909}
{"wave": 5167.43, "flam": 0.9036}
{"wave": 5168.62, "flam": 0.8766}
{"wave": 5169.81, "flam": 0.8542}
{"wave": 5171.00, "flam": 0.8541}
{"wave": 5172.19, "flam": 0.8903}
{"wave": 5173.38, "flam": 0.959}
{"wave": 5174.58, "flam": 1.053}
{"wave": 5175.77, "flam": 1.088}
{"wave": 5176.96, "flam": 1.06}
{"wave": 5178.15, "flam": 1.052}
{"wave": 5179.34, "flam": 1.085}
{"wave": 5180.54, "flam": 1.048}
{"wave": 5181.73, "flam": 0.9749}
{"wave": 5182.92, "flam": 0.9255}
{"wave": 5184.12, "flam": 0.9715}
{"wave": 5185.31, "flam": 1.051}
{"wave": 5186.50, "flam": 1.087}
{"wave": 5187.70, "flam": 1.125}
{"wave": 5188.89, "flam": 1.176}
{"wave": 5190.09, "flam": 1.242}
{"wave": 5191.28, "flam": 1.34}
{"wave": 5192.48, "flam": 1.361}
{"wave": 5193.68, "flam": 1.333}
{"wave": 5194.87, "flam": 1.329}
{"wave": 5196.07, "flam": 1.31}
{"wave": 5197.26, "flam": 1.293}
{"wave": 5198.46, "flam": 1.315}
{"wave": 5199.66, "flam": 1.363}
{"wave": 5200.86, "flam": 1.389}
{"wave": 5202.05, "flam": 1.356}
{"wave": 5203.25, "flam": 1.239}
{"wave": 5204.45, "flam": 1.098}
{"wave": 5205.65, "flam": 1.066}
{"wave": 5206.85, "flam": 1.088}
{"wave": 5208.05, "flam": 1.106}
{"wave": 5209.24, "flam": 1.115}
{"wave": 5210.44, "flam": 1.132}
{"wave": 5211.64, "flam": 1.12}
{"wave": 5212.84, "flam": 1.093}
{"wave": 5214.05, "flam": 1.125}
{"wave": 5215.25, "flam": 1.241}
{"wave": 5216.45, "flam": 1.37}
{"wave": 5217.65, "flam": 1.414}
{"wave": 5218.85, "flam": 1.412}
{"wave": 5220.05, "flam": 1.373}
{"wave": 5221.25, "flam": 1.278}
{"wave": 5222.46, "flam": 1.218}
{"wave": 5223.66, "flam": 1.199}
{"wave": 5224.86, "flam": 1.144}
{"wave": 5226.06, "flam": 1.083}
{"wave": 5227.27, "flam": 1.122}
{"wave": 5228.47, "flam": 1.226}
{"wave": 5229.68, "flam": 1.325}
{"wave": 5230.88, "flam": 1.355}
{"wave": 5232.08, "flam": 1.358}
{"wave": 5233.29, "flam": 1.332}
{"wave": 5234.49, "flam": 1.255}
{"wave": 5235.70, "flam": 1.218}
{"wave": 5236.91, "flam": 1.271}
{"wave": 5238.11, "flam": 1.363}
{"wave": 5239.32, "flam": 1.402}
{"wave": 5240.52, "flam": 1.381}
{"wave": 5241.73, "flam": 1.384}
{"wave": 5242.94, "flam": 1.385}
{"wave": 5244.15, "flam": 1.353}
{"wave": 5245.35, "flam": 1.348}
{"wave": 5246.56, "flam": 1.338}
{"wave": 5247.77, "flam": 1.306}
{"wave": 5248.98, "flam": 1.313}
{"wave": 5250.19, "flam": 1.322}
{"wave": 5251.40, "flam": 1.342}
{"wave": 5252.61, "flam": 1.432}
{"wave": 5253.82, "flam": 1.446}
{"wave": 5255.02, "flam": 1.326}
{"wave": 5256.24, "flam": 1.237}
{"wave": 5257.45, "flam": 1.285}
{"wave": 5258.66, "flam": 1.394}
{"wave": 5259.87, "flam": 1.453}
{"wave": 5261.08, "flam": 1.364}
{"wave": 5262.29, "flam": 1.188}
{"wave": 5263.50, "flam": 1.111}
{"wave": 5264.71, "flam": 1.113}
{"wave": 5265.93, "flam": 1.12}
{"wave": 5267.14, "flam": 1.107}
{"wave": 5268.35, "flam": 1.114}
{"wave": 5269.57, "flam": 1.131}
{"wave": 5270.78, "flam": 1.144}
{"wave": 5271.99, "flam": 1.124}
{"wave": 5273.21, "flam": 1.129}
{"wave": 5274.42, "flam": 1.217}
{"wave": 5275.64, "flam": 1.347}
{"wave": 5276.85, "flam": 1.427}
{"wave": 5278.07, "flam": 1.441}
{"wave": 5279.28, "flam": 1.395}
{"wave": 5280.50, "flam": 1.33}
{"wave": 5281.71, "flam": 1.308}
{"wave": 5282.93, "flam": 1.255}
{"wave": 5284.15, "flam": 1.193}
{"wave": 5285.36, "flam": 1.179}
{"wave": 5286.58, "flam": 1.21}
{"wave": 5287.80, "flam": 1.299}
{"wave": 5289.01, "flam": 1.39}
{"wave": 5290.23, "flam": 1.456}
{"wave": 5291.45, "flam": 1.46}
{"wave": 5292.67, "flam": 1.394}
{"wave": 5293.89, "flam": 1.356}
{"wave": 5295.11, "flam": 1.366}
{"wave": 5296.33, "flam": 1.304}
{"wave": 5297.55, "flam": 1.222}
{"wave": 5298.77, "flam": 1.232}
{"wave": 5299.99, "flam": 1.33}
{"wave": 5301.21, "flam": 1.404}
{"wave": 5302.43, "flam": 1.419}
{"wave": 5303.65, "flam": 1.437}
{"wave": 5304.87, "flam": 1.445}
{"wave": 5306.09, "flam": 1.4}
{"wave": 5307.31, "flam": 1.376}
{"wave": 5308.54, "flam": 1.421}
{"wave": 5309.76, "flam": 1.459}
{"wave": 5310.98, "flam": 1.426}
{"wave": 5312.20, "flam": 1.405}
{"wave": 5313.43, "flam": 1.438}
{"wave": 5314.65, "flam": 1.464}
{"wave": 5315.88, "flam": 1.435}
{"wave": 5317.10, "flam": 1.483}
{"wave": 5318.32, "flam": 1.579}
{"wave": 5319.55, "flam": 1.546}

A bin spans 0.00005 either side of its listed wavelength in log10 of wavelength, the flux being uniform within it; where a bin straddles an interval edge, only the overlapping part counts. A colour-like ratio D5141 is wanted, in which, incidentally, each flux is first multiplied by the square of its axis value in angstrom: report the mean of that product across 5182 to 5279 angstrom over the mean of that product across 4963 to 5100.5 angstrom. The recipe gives 1.09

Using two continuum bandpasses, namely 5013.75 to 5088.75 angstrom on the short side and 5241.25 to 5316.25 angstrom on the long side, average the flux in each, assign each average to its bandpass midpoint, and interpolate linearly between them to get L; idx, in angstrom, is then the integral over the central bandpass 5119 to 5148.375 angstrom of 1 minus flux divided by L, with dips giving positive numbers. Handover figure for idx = 1.9 angstrom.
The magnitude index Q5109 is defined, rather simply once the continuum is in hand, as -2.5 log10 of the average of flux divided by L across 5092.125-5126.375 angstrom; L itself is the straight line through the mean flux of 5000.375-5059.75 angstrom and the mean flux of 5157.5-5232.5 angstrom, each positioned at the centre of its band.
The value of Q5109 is -0.02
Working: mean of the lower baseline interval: 1.23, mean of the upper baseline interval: 1.16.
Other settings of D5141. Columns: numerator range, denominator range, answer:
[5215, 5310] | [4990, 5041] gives 1.21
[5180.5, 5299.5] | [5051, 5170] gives 1.10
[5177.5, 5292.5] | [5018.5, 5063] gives 1.07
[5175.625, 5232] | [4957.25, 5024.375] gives 1.04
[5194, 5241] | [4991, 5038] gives 1.14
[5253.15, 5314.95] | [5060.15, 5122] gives 1.16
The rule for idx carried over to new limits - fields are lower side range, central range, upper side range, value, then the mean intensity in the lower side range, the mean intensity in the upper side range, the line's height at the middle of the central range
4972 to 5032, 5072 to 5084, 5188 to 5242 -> 0.74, 1.23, 1.26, 1.24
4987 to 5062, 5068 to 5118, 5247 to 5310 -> 2.09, 1.23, 1.31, 1.25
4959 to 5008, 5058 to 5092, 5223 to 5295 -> 1.23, 1.28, 1.29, 1.28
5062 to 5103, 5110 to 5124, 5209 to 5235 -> -0.86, 1.21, 1.24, 1.22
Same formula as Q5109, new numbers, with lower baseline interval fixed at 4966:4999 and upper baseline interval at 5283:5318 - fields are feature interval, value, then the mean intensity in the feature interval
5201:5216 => 0.16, 1.16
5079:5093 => 0.06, 1.23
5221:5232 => 0.11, 1.22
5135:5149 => 0.12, 1.19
